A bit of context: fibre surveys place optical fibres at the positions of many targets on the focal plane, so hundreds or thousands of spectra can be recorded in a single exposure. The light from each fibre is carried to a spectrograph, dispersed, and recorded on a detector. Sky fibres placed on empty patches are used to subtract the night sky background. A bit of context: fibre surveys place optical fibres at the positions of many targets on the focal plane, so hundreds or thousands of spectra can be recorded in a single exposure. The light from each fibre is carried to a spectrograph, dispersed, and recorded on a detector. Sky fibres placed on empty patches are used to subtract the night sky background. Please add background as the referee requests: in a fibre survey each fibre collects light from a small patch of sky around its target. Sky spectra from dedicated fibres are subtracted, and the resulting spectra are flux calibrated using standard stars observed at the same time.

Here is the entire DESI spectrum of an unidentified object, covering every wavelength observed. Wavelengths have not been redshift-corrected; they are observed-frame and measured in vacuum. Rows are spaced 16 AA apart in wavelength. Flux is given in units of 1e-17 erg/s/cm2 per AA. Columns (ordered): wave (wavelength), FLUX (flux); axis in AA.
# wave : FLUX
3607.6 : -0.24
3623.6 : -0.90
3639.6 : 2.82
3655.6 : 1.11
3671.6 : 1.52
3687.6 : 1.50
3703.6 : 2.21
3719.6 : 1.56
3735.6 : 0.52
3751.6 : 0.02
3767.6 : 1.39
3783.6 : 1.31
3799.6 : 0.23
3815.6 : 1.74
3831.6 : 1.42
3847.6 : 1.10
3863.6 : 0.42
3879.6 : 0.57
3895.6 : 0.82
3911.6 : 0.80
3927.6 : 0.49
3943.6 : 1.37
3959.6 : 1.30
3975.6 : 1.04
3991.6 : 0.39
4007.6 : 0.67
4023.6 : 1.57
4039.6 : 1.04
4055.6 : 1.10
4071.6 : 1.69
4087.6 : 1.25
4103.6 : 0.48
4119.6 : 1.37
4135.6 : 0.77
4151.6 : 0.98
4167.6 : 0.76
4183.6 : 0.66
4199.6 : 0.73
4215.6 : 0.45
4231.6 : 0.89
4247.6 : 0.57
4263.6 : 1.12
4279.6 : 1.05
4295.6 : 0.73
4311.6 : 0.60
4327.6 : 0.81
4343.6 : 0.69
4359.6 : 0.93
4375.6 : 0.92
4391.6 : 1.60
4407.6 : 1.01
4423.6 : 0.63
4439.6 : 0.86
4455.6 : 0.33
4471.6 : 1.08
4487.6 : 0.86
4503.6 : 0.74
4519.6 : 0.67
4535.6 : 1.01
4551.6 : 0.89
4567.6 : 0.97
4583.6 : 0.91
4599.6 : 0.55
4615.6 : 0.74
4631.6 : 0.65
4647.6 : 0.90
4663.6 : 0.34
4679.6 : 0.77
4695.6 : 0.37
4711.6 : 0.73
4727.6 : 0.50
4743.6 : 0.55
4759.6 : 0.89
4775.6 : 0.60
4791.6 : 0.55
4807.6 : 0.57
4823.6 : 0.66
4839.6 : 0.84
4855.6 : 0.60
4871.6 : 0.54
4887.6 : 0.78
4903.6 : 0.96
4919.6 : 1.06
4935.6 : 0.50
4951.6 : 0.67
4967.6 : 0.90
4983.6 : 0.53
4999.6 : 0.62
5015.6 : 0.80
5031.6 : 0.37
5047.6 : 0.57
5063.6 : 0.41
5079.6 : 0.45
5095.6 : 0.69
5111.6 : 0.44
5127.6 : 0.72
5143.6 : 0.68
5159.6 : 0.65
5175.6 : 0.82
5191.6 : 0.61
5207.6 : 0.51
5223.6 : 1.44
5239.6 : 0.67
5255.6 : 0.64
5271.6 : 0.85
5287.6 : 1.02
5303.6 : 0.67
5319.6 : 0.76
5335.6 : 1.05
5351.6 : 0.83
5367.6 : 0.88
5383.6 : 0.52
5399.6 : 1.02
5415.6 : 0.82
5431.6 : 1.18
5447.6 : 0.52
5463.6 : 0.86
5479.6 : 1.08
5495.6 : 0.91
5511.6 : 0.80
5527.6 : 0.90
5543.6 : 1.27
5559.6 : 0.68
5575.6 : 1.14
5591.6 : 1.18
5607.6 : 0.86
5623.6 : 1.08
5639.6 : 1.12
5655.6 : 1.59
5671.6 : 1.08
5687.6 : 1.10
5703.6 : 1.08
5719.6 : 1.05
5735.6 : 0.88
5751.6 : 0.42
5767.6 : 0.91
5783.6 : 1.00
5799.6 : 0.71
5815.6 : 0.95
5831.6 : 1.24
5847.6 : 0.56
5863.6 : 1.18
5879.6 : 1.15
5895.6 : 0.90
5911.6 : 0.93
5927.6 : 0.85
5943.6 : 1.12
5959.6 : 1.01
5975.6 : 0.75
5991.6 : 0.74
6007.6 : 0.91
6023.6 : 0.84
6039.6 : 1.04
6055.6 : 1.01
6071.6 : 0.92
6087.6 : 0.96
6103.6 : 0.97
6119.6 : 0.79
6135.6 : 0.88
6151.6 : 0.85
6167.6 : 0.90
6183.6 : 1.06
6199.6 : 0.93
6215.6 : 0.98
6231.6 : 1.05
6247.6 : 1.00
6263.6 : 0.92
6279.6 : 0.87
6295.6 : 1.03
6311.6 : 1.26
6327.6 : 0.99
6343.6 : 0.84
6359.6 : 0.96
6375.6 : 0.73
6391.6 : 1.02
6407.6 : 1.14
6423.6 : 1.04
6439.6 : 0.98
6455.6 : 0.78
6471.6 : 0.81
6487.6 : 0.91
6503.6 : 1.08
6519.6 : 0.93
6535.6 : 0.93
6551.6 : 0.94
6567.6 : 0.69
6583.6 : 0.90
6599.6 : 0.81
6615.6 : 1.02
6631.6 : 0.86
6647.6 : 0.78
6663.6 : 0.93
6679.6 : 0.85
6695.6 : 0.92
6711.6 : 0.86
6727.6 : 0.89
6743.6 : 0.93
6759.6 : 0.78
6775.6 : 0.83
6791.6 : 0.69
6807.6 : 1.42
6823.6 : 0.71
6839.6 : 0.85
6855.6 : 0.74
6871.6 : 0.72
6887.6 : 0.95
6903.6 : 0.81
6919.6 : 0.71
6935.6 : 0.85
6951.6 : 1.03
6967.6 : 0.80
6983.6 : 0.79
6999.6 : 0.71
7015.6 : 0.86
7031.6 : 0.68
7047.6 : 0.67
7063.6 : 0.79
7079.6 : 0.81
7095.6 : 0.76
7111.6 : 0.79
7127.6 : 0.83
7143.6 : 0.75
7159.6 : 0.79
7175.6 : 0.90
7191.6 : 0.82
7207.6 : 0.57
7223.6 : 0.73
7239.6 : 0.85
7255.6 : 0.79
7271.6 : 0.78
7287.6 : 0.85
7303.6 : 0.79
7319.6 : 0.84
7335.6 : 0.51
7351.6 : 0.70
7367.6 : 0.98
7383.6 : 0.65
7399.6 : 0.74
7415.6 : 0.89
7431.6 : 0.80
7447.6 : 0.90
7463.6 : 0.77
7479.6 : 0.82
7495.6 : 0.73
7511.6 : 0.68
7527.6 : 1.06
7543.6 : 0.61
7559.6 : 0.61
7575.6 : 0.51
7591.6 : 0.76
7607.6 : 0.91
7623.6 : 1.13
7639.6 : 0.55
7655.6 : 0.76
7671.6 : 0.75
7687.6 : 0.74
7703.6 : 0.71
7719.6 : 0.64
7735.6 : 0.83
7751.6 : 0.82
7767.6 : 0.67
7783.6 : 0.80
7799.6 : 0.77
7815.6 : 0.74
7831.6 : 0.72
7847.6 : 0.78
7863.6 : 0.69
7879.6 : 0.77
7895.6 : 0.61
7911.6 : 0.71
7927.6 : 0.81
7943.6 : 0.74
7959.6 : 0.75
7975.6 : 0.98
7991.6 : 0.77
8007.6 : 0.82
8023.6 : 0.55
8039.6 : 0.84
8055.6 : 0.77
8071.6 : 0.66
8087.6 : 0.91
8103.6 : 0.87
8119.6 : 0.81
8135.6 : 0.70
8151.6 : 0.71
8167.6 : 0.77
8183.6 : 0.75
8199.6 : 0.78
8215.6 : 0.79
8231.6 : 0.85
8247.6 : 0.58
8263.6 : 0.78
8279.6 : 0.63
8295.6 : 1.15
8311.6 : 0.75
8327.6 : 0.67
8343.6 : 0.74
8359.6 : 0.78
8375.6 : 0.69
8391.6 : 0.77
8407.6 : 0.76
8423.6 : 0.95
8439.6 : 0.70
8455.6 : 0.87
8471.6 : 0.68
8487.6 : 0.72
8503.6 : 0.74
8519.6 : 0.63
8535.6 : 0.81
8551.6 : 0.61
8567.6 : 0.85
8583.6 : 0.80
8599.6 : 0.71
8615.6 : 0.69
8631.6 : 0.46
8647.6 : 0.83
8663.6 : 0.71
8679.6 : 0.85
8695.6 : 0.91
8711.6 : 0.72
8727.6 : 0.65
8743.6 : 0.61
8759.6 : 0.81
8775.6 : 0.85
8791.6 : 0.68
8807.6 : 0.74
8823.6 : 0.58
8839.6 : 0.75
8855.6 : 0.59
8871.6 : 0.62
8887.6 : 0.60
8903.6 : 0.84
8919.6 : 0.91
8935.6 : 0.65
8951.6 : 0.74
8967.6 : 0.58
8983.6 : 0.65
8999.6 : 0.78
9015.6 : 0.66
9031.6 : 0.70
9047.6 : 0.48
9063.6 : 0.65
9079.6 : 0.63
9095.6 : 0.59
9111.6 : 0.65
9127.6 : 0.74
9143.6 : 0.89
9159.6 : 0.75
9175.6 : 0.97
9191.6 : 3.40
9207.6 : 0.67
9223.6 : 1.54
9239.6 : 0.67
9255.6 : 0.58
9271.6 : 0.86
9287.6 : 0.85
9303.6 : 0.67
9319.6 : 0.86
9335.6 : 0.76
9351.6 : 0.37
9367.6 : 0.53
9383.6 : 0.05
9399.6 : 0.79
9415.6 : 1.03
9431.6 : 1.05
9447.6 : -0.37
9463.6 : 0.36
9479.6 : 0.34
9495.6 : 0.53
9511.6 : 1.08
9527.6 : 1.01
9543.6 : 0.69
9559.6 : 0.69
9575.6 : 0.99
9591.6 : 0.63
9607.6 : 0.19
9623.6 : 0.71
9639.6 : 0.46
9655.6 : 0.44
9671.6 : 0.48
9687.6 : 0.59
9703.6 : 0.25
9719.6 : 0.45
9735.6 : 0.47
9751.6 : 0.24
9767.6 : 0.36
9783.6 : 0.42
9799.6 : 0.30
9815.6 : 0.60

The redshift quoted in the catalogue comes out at 0.40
